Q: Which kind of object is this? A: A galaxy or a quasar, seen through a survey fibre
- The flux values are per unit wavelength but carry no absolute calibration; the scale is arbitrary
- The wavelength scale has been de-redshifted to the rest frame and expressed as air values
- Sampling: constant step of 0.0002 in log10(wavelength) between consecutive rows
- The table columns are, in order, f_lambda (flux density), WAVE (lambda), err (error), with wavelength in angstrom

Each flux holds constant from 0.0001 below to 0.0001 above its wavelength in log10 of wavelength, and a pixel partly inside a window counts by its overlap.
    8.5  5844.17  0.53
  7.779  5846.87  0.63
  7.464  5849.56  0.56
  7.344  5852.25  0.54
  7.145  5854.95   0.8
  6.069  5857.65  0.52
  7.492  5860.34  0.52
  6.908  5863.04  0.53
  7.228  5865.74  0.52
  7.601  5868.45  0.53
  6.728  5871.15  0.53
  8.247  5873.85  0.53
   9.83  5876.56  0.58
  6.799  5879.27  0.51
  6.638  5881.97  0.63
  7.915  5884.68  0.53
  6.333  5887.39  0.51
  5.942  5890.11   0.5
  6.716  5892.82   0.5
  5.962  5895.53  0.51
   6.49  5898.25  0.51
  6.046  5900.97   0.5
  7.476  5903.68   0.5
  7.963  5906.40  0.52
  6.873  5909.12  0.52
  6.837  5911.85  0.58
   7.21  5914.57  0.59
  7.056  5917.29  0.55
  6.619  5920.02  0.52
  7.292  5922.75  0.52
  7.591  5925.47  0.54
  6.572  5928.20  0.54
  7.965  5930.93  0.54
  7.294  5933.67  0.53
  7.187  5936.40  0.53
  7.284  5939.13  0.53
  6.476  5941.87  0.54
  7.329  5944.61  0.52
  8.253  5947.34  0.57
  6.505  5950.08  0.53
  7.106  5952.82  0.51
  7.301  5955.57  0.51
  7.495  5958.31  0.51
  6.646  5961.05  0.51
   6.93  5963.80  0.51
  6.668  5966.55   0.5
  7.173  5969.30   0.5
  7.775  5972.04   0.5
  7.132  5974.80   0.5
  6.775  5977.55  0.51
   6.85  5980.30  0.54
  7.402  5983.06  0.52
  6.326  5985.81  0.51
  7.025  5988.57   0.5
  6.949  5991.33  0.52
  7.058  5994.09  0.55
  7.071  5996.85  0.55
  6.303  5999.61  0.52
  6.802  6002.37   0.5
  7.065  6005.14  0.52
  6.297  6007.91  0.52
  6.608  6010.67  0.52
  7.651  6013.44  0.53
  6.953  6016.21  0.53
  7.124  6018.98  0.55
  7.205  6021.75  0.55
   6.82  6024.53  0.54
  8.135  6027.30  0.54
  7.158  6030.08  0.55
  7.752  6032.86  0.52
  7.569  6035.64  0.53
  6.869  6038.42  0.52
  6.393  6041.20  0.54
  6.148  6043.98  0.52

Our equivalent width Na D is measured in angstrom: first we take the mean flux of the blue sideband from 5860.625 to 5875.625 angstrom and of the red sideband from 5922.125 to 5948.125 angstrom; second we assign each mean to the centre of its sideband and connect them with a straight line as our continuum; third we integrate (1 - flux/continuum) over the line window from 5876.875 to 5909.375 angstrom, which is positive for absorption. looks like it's 2.29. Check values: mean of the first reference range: 7.42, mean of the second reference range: 7.31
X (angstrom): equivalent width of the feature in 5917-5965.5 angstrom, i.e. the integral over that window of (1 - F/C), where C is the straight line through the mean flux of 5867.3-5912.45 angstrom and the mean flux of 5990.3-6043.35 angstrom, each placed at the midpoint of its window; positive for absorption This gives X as -0.68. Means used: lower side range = 7.08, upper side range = 7.03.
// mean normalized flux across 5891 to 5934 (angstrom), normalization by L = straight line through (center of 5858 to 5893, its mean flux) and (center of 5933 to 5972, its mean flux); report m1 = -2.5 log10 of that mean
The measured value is 0.03 mag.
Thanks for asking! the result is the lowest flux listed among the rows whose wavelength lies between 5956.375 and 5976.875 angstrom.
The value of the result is 6.646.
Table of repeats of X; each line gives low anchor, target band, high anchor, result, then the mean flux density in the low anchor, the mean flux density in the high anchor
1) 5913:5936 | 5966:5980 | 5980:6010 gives -0.3 angstrom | 7.2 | 6.83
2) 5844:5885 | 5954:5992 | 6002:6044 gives 0.8 angstrom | 7.44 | 7.07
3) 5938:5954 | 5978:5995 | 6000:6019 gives 0.1 angstrom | 7.16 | 6.88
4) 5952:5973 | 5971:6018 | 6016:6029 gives 1.7 angstrom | 7.13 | 7.27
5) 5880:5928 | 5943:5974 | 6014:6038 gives -0.5 angstrom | 6.87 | 7.33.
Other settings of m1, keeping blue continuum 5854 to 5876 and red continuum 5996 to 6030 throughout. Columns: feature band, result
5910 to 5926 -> 0.017 mag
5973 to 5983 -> 0.009 mag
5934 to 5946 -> 0.007 mag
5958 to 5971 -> 0.020 mag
